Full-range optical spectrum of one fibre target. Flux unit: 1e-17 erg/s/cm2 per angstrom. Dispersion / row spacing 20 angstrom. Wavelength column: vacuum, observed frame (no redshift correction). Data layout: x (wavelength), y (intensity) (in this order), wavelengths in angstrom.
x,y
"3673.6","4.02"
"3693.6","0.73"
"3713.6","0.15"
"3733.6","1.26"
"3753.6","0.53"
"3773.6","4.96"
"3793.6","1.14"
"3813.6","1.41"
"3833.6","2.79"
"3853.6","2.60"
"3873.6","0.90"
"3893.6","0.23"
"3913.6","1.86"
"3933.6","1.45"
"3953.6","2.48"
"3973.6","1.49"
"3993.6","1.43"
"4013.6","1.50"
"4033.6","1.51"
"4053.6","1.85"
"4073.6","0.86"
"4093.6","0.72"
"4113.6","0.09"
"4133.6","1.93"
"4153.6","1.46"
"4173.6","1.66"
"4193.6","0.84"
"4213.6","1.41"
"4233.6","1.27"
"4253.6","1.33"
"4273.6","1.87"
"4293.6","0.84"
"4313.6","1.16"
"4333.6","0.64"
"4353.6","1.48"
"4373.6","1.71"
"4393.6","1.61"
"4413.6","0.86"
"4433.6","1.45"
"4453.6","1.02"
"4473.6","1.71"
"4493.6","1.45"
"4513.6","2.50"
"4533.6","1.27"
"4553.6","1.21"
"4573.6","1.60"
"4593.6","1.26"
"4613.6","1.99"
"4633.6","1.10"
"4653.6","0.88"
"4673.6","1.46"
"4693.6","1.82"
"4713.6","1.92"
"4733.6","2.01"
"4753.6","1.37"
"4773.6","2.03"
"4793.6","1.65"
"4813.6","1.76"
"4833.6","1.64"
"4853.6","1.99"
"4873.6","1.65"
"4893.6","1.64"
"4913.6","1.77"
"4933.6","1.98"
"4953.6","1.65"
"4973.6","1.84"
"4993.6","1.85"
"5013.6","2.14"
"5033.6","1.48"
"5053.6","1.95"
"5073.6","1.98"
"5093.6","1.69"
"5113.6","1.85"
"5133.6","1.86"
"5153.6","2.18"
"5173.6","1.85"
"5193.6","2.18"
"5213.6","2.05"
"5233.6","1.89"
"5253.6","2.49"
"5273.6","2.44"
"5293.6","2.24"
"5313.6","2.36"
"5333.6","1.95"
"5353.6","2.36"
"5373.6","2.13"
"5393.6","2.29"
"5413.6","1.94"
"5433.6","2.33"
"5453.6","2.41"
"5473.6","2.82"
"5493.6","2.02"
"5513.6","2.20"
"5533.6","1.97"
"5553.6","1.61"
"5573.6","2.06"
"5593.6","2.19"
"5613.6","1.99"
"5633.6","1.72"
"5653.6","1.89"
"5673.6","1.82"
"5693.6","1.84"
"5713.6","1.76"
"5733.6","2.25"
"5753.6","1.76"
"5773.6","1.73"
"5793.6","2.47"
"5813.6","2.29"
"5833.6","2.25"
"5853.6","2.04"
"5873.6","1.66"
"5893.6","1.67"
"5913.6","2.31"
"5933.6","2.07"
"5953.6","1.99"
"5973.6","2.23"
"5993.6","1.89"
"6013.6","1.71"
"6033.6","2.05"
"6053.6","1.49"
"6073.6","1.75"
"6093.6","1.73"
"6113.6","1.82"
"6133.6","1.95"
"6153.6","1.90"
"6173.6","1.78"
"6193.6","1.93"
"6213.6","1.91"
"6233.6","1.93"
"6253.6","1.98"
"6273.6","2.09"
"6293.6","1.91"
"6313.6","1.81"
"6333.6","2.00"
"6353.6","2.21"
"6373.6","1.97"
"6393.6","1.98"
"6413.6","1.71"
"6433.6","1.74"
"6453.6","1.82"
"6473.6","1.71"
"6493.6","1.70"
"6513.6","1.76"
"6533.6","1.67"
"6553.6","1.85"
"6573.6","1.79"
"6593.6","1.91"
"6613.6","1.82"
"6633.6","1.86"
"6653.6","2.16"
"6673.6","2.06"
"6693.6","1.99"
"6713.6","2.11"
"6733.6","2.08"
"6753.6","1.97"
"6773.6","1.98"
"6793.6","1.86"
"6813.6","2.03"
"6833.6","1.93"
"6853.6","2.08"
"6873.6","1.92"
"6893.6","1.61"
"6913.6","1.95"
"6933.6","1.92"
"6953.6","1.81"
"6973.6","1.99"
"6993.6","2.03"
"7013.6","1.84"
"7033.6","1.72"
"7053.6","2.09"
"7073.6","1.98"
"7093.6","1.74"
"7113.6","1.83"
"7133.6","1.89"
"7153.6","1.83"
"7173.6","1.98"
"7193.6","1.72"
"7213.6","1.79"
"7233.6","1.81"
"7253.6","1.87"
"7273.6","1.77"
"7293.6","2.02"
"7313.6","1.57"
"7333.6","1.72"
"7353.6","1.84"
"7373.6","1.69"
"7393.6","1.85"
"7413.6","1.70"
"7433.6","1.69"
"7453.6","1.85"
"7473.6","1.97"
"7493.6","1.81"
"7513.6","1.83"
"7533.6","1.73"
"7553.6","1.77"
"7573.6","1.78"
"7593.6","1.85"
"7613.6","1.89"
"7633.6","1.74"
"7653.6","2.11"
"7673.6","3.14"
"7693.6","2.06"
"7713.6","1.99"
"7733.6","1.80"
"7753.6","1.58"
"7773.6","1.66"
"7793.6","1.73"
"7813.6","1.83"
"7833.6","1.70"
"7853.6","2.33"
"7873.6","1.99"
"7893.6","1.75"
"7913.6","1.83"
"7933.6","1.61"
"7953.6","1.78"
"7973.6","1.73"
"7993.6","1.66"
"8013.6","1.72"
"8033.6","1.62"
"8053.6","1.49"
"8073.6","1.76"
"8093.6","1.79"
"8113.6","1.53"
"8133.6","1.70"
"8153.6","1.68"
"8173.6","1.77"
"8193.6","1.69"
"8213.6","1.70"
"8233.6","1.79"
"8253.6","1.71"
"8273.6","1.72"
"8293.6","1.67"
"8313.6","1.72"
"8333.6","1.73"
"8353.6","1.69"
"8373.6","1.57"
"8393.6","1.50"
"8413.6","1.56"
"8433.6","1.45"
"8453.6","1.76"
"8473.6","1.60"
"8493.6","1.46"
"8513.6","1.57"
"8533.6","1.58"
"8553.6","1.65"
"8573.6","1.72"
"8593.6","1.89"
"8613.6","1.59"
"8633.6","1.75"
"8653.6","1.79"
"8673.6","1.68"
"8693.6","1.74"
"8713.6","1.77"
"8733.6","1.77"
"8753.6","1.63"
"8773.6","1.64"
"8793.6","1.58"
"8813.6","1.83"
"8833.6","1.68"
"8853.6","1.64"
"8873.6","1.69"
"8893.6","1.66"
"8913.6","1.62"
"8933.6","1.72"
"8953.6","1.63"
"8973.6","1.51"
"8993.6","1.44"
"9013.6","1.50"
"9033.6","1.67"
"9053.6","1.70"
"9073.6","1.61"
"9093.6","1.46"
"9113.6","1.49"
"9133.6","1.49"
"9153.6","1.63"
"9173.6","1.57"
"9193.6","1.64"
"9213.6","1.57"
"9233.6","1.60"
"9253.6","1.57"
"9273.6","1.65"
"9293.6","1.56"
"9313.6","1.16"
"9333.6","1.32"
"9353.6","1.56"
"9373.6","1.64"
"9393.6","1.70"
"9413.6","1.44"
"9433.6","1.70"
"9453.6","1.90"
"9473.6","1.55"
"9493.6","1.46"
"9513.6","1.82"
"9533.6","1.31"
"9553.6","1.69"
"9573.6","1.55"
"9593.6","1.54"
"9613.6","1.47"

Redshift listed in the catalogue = 0.170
